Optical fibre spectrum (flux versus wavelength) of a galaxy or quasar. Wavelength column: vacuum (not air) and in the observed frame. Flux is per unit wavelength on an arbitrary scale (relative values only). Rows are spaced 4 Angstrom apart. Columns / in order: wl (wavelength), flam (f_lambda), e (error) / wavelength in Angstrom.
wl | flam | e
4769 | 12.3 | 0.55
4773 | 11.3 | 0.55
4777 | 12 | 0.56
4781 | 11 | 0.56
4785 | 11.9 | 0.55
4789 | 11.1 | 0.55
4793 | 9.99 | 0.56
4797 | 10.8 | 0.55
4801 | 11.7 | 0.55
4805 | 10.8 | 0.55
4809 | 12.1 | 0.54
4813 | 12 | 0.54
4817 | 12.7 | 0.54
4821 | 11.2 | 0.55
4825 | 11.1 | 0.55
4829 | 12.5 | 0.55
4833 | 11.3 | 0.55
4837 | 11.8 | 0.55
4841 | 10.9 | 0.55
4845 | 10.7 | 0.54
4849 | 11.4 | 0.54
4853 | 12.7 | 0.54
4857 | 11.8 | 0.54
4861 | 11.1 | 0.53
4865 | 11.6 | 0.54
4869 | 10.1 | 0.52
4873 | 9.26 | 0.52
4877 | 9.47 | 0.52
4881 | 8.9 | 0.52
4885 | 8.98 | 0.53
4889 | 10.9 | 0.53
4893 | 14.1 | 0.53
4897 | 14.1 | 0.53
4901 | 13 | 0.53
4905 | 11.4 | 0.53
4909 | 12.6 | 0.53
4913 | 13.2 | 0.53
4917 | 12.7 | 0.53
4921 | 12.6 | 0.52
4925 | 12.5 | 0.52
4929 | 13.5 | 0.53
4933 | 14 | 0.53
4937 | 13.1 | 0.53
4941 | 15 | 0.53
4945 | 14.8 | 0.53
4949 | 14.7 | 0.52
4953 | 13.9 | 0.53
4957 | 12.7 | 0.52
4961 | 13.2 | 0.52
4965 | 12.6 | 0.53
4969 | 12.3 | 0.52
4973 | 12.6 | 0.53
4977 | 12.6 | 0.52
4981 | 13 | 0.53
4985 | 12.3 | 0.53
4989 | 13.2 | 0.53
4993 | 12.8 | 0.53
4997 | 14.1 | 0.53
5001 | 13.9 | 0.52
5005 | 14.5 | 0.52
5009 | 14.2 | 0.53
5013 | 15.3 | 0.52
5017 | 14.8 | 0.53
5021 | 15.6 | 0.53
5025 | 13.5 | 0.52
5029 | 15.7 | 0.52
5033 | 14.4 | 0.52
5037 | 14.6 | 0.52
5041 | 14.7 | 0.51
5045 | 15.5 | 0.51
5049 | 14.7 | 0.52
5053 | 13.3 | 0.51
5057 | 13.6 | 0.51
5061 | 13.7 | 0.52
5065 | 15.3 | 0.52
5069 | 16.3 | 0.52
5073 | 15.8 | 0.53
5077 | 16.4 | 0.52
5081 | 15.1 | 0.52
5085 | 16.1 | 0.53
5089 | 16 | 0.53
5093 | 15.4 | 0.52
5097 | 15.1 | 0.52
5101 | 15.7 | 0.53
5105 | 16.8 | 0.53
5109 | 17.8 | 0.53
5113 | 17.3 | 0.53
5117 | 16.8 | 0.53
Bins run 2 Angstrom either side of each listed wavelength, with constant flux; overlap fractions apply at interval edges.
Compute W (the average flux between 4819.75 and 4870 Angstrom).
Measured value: 11.4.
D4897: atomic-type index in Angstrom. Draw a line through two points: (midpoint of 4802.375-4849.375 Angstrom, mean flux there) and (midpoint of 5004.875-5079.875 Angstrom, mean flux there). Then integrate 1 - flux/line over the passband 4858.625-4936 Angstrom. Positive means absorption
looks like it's 5.2 Angstrom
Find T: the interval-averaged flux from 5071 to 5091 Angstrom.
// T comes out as 15.9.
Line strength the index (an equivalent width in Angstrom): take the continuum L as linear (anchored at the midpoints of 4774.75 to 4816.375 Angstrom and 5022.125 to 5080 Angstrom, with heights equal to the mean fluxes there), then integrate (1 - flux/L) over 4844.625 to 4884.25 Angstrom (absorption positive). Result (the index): 5.3 Angstrom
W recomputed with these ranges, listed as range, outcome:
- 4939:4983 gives 13.4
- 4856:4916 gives 11.4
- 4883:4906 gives 12.1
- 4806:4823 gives 11.9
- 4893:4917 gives 13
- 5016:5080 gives 14.9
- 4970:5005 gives 13.1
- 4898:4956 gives 13.4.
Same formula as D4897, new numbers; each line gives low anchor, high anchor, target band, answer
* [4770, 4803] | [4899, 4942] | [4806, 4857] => 0.7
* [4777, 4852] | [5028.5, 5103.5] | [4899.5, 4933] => 0.4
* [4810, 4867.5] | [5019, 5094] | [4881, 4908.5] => 1.4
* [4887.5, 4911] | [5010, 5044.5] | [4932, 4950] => -1.2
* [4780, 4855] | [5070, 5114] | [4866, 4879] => 2.8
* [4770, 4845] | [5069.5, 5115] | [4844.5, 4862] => 0.8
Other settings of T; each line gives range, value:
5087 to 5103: 15.5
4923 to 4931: 13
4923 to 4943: 13.6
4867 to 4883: 9.43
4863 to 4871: 10.8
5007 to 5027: 14.7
